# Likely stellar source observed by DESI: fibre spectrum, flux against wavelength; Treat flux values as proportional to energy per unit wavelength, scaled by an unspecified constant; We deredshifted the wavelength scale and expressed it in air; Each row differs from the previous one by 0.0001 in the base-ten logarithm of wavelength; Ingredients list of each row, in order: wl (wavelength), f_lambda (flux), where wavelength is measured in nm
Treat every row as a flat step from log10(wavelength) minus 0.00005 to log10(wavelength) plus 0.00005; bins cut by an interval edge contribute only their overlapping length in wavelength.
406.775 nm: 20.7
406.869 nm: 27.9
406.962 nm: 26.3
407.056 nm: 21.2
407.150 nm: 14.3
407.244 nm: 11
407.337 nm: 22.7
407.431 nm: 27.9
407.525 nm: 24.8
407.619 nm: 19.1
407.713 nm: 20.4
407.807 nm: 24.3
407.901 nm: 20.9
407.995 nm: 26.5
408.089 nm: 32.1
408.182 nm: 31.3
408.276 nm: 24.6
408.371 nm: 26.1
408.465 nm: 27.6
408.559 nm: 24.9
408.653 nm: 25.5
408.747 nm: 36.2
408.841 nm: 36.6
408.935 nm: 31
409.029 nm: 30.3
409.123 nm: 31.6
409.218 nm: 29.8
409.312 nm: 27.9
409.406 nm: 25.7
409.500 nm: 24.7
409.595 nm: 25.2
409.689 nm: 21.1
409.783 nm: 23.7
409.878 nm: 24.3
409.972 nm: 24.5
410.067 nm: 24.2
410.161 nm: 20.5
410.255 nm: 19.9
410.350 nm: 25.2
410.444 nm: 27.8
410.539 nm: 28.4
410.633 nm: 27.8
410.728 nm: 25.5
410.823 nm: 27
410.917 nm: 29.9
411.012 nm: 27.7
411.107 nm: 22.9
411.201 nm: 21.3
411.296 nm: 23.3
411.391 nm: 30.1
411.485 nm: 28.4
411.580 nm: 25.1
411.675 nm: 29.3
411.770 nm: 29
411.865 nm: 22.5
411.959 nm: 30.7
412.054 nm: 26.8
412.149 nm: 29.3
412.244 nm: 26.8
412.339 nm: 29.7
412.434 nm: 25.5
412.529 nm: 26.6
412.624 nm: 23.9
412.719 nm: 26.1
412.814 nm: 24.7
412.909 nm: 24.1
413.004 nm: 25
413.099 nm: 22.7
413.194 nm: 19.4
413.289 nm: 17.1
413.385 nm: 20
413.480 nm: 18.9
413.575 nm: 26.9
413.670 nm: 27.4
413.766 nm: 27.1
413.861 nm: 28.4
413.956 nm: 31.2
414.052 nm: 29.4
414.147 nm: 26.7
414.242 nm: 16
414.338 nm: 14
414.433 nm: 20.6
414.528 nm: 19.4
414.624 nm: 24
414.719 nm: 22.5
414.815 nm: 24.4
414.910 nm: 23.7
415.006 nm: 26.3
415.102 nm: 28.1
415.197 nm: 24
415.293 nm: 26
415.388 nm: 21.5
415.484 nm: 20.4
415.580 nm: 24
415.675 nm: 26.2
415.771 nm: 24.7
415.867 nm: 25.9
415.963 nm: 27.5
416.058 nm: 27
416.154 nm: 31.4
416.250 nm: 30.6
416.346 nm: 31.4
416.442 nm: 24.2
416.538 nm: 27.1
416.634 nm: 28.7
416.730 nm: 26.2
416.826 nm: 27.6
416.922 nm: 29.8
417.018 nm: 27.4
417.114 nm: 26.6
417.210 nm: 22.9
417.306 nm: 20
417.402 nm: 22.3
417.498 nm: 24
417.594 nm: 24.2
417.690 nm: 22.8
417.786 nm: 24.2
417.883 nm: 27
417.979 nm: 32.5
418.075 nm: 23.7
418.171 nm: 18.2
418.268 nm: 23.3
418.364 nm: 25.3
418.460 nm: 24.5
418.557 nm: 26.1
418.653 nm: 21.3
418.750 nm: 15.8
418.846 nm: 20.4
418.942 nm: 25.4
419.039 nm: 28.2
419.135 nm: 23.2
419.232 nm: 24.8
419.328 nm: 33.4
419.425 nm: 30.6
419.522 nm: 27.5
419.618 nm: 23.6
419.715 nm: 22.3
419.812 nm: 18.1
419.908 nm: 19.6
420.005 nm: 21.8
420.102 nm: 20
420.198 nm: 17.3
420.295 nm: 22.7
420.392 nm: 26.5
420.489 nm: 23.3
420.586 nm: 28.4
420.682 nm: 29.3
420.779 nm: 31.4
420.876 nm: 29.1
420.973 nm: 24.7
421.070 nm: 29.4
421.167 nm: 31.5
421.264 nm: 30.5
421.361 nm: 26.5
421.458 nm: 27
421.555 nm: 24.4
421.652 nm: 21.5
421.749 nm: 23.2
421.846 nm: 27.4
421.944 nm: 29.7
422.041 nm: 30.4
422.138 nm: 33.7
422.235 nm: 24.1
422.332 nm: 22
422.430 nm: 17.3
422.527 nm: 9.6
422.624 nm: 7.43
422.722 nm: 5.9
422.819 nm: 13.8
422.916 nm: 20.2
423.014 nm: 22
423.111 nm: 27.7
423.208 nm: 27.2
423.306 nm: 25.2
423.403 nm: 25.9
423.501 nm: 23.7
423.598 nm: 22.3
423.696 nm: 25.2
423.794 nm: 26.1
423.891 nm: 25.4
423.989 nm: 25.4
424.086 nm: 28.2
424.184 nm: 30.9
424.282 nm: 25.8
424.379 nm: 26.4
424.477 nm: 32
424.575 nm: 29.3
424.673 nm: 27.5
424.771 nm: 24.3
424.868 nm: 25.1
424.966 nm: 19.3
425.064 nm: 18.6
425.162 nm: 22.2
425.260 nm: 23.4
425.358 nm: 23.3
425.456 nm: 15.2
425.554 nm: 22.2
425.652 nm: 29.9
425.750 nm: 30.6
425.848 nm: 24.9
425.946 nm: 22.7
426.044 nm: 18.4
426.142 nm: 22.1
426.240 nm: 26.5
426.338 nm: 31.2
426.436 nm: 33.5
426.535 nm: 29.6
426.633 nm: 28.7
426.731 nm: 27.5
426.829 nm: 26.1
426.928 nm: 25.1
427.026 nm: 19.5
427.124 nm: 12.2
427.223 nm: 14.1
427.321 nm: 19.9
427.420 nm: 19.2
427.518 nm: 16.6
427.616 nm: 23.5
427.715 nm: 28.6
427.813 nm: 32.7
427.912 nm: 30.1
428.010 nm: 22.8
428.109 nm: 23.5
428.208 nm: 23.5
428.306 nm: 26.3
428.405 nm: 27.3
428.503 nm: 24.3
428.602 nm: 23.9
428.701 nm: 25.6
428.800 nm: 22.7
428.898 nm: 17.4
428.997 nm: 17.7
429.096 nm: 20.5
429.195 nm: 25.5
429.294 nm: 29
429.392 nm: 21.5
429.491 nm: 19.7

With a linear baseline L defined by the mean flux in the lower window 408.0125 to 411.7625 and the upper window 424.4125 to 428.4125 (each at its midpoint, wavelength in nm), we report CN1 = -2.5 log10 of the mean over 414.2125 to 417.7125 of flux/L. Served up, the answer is 0.05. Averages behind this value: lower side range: 26.9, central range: 24.7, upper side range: 24.3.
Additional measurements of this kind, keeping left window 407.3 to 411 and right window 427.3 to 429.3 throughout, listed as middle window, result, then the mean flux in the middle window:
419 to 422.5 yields -0.034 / 25.6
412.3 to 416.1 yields 0.066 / 24.2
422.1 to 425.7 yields 0.060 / 23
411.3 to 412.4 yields -0.071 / 27.8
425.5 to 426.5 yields -0.091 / 26.2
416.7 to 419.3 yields 0.033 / 24.4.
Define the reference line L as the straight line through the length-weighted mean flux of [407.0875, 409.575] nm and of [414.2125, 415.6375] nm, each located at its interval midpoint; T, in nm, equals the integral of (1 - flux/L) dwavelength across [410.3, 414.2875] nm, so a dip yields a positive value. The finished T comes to -0.31 nm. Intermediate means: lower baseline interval 26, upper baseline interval 22.4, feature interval 25.8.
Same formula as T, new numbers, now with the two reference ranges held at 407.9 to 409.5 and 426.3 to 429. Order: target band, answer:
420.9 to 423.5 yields 0.21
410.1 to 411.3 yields 0.13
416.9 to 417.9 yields 0.08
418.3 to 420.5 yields 0.22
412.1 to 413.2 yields 0.09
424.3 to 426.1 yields 0.04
